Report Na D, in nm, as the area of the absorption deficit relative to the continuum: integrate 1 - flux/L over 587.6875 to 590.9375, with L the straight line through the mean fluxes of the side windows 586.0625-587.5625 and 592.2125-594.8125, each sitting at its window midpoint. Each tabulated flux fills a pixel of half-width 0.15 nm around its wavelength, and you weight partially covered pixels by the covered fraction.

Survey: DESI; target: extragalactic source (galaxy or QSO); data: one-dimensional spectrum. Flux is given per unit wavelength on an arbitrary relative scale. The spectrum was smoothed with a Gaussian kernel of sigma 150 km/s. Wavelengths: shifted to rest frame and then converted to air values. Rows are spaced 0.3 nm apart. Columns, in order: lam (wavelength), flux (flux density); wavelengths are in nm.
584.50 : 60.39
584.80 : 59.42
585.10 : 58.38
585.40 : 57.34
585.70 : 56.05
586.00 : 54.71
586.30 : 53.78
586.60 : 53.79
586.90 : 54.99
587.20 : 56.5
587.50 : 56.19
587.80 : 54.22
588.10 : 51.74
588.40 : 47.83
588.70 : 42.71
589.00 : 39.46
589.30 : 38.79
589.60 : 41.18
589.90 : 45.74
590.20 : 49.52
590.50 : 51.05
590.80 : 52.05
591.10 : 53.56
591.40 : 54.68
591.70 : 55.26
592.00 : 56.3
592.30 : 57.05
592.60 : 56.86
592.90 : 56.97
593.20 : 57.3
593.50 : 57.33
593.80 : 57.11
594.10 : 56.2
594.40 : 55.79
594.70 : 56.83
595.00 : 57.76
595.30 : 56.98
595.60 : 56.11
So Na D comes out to 0.53 nm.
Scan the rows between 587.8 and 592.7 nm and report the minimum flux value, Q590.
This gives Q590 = 38.79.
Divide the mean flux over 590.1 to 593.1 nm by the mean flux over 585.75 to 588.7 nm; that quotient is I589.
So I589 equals 1.0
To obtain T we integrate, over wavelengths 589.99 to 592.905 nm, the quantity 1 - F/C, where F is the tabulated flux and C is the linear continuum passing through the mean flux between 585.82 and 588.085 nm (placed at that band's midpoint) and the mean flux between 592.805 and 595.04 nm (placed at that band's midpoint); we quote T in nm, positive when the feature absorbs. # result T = 0.11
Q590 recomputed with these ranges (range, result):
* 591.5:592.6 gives 55.26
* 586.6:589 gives 39.46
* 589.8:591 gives 45.74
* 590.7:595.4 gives 52.05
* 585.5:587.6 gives 53.78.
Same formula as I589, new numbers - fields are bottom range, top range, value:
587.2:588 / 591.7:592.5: 1.02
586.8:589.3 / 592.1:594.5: 1.14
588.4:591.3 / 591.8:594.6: 1.23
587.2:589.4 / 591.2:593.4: 1.17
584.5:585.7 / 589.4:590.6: 0.79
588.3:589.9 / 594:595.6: 1.34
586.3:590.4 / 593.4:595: 1.16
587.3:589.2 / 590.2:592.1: 1.10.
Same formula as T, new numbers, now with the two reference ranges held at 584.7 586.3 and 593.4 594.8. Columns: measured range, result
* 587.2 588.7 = 0.128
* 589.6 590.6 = 0.162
